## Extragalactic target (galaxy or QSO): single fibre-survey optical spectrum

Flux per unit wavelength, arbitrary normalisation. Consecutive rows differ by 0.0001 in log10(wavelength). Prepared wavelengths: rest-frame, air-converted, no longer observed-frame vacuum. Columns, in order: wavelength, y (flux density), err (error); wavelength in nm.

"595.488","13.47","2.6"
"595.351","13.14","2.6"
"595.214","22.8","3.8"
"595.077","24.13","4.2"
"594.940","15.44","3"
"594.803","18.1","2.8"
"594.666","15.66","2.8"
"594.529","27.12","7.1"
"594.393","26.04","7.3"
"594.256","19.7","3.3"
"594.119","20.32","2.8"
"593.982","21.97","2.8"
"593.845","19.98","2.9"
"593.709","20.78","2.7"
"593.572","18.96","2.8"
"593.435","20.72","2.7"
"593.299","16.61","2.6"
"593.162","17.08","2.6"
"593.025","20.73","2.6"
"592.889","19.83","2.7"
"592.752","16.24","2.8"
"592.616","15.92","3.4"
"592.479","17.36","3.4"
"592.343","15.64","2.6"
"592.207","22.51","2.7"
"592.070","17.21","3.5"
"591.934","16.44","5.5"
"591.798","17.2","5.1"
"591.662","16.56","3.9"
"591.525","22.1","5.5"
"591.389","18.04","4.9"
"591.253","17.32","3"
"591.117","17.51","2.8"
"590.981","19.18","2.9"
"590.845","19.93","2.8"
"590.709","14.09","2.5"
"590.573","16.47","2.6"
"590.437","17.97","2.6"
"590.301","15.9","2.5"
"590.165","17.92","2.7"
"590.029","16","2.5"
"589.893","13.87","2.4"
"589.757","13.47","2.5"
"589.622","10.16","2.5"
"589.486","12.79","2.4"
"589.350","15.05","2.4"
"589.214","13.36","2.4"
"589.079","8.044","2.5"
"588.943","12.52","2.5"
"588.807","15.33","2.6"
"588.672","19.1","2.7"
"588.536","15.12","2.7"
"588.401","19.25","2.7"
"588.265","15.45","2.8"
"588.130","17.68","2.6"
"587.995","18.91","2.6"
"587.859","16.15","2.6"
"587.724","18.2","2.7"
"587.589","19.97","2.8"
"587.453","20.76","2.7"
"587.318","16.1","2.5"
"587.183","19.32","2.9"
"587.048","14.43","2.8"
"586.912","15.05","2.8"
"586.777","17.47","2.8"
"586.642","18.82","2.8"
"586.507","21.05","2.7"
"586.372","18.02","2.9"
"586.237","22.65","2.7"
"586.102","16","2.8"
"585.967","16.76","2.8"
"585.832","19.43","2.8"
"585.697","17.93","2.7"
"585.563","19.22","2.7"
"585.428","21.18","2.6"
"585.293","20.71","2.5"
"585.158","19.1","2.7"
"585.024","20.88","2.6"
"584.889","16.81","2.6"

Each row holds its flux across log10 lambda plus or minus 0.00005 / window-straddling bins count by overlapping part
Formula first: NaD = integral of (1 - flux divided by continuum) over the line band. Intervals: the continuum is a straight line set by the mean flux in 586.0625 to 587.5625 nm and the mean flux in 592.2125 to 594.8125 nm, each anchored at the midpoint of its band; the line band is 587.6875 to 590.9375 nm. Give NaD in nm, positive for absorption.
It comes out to 0.55 nm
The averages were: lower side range 18.2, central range 15.5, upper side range 19.5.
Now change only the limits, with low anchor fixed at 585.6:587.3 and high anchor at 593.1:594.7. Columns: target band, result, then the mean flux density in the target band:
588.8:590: 0.40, 12.7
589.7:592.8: 0.39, 17.2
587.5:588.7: 0.05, 17.8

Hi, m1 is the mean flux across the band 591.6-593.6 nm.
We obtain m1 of 17.9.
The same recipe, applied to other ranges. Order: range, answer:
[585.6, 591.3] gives 16.7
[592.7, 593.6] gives 18.6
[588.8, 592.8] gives 16.1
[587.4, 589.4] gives 16.3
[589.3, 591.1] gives 15.7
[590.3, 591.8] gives 17.8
